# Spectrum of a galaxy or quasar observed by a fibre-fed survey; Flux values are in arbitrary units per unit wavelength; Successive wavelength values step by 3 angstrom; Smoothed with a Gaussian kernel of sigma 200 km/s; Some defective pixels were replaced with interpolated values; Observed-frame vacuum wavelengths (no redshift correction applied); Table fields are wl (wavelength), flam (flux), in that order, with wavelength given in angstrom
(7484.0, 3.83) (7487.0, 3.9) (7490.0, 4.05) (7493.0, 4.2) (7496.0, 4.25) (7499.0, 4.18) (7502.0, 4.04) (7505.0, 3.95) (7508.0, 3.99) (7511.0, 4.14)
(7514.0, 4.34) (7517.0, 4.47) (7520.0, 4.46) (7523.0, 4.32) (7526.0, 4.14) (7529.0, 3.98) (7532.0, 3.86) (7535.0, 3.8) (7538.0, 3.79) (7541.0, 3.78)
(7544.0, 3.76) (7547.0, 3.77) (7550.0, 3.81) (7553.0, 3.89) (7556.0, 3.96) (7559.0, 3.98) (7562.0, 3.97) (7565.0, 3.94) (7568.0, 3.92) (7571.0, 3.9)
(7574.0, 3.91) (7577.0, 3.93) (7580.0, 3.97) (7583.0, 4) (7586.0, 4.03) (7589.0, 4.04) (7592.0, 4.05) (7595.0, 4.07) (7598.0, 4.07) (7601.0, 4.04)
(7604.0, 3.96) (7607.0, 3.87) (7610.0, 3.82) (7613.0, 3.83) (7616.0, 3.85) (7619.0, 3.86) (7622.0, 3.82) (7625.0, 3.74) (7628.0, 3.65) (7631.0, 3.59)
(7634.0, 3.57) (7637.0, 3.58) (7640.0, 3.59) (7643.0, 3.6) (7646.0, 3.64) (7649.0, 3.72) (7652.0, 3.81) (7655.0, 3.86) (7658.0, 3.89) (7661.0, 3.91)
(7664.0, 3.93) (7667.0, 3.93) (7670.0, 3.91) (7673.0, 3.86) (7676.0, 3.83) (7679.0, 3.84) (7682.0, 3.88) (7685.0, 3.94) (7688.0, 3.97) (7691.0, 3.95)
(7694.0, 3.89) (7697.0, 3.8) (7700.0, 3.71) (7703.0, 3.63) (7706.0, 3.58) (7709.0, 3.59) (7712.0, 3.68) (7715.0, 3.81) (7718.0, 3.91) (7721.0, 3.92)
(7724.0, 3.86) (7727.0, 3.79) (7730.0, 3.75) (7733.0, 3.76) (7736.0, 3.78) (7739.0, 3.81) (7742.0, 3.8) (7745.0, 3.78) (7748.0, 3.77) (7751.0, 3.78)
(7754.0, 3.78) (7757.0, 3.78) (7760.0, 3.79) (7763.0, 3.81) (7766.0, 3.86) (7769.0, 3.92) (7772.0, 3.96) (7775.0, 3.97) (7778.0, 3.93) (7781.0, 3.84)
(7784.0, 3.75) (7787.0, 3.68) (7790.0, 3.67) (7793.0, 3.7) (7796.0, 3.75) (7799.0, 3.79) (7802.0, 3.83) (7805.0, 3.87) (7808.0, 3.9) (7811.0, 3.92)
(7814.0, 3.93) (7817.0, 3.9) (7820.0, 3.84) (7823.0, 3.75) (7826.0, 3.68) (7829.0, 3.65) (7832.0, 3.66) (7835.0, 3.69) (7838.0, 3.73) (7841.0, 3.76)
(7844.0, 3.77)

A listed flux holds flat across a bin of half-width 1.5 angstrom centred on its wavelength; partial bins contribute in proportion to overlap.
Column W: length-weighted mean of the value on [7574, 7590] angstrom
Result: 3.98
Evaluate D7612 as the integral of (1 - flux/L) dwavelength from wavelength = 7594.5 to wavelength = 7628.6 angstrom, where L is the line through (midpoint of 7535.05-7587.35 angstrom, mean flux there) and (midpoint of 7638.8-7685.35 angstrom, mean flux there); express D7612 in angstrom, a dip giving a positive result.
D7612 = -0.21 angstrom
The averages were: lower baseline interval 3.9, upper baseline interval 3.82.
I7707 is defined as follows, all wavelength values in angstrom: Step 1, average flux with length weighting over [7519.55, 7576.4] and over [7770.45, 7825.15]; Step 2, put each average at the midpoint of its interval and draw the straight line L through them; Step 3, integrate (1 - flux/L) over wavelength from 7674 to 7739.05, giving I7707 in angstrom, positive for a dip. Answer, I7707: 1.1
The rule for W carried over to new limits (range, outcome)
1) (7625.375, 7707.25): 3.78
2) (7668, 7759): 3.81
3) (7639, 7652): 3.66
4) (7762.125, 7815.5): 3.84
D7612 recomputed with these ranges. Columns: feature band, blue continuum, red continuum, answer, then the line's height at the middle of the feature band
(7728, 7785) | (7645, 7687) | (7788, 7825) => 0.1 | 3.83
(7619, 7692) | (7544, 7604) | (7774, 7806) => 1.9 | 3.89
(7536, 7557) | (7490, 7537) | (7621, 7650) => 1.0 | 4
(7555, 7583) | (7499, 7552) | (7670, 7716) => 0.2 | 3.97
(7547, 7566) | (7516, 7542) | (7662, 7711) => 0.5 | 4.02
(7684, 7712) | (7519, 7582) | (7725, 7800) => 0.5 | 3.84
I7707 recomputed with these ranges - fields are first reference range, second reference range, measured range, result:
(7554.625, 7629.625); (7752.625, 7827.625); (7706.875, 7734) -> 0.6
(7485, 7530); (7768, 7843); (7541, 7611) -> 2.4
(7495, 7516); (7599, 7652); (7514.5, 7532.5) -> -0.7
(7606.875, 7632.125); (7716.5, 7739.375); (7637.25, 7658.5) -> 0.4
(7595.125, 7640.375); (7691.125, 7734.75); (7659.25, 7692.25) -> -1.1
